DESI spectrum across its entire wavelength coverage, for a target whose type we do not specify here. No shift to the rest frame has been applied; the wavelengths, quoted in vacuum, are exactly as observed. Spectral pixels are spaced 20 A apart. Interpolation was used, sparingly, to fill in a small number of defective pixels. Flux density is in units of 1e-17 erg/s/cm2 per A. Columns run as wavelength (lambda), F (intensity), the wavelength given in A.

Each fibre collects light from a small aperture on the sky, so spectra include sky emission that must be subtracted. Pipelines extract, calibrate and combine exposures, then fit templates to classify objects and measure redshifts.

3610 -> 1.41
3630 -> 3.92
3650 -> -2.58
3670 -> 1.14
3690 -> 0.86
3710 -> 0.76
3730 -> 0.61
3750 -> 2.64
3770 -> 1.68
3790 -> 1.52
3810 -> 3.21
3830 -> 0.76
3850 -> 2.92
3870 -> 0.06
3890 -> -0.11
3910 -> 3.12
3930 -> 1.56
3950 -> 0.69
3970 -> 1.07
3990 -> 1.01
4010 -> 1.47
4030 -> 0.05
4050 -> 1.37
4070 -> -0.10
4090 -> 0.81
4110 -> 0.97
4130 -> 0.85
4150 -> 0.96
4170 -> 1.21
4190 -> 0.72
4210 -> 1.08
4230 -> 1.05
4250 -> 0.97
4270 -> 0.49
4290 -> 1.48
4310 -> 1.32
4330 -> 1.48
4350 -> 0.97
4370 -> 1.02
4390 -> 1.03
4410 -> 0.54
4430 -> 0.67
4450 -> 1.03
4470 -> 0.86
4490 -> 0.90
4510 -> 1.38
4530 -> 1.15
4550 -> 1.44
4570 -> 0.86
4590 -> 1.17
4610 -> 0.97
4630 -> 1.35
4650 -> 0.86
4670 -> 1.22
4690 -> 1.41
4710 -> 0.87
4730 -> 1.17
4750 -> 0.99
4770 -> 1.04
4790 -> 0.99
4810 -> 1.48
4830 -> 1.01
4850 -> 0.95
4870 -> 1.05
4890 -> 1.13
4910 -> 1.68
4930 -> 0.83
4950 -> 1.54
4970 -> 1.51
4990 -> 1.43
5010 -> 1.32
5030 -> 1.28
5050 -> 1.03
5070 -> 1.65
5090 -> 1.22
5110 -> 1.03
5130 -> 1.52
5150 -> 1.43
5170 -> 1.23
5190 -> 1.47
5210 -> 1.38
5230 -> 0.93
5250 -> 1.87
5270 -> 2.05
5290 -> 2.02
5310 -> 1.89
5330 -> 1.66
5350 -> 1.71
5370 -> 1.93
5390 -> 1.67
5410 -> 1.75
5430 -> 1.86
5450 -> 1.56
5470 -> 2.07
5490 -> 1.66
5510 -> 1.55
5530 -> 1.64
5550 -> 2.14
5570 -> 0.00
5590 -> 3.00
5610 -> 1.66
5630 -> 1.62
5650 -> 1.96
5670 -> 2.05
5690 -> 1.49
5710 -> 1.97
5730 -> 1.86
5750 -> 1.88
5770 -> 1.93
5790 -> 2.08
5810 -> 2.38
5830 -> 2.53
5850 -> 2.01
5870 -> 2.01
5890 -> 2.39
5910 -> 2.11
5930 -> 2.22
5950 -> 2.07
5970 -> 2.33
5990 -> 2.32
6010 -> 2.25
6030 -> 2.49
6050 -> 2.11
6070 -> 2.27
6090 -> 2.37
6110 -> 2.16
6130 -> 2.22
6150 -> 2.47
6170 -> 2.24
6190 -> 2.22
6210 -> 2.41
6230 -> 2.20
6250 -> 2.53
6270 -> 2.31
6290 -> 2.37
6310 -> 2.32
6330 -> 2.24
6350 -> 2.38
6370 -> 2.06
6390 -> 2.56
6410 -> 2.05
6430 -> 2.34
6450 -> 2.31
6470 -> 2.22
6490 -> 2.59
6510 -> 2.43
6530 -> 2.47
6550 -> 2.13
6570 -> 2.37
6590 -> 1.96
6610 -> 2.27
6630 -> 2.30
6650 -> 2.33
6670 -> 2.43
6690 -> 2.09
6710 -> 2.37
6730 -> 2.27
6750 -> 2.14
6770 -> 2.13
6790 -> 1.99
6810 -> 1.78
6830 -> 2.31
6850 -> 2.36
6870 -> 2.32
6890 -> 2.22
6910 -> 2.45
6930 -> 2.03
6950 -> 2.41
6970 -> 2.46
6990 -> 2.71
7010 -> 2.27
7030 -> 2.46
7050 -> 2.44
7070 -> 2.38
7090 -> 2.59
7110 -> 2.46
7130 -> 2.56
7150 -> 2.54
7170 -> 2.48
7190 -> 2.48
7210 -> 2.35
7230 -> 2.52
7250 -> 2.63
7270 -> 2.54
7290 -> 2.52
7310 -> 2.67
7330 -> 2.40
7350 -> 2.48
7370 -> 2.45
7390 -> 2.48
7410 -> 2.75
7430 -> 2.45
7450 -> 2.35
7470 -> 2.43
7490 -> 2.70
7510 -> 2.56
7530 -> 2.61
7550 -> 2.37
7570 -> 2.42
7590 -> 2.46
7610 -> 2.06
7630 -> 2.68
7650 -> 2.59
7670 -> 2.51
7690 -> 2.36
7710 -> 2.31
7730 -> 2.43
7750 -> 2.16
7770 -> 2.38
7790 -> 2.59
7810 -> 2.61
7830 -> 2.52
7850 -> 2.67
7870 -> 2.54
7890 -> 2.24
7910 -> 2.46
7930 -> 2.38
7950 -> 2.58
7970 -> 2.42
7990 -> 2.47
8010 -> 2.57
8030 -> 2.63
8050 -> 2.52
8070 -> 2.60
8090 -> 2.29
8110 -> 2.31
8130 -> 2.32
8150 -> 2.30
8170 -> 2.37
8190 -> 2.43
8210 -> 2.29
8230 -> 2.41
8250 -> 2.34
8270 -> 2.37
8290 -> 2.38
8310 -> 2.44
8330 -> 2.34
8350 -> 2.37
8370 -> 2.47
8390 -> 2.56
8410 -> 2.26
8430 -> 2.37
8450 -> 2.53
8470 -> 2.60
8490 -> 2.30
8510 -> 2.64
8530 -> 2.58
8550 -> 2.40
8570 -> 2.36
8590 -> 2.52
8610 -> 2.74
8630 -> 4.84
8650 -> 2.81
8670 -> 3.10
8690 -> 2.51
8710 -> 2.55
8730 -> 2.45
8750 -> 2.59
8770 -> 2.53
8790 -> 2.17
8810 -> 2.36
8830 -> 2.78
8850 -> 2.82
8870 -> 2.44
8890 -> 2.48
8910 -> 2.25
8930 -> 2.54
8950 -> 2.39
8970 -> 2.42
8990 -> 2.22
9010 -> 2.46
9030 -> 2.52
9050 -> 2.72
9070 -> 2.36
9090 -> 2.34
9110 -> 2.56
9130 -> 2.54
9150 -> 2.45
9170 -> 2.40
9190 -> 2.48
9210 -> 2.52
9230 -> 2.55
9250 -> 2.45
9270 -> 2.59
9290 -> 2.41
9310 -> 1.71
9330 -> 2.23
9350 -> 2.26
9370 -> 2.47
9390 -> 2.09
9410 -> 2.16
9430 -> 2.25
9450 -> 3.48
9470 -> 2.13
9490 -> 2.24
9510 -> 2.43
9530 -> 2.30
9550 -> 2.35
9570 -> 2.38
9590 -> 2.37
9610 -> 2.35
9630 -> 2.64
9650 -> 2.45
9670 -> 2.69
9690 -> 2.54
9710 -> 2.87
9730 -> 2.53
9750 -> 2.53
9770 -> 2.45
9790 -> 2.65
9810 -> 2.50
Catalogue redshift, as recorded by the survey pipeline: 0.32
